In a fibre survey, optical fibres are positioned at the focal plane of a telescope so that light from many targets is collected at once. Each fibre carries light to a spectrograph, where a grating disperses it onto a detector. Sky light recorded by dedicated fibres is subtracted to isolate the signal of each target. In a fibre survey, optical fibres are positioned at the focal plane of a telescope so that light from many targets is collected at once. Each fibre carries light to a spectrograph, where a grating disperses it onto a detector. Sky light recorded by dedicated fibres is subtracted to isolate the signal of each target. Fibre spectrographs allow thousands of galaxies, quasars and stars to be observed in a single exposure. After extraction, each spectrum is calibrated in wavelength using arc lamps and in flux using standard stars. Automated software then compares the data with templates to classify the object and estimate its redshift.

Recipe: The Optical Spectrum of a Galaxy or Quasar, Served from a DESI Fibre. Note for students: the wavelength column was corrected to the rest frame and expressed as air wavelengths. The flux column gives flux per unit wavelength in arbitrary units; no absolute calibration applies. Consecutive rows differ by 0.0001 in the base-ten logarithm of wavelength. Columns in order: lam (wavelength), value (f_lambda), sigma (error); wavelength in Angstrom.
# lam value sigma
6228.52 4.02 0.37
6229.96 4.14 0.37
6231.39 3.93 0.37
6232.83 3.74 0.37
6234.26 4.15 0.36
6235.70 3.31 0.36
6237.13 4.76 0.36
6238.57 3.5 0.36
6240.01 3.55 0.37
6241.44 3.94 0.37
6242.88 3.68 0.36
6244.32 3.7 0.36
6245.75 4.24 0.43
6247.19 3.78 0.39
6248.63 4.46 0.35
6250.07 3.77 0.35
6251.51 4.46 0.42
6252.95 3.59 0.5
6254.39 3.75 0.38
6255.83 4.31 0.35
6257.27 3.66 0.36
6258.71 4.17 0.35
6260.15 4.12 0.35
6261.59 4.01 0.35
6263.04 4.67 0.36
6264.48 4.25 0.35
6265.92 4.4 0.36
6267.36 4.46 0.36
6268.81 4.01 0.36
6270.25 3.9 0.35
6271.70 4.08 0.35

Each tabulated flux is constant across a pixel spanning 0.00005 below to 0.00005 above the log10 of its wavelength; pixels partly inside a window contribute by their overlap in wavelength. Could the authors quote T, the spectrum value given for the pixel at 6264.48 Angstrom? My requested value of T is 4.25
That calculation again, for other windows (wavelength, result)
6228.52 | 4.02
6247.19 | 3.78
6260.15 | 4.12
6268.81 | 4.01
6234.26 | 4.15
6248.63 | 4.46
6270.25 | 3.9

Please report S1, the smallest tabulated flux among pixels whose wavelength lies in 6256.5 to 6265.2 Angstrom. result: 3.66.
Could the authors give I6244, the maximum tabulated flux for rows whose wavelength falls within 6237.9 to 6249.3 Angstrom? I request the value 4.46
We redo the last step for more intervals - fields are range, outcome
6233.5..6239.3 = 4.76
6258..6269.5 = 4.67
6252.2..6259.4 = 4.31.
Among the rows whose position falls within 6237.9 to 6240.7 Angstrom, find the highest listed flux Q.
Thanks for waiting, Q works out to 3.55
